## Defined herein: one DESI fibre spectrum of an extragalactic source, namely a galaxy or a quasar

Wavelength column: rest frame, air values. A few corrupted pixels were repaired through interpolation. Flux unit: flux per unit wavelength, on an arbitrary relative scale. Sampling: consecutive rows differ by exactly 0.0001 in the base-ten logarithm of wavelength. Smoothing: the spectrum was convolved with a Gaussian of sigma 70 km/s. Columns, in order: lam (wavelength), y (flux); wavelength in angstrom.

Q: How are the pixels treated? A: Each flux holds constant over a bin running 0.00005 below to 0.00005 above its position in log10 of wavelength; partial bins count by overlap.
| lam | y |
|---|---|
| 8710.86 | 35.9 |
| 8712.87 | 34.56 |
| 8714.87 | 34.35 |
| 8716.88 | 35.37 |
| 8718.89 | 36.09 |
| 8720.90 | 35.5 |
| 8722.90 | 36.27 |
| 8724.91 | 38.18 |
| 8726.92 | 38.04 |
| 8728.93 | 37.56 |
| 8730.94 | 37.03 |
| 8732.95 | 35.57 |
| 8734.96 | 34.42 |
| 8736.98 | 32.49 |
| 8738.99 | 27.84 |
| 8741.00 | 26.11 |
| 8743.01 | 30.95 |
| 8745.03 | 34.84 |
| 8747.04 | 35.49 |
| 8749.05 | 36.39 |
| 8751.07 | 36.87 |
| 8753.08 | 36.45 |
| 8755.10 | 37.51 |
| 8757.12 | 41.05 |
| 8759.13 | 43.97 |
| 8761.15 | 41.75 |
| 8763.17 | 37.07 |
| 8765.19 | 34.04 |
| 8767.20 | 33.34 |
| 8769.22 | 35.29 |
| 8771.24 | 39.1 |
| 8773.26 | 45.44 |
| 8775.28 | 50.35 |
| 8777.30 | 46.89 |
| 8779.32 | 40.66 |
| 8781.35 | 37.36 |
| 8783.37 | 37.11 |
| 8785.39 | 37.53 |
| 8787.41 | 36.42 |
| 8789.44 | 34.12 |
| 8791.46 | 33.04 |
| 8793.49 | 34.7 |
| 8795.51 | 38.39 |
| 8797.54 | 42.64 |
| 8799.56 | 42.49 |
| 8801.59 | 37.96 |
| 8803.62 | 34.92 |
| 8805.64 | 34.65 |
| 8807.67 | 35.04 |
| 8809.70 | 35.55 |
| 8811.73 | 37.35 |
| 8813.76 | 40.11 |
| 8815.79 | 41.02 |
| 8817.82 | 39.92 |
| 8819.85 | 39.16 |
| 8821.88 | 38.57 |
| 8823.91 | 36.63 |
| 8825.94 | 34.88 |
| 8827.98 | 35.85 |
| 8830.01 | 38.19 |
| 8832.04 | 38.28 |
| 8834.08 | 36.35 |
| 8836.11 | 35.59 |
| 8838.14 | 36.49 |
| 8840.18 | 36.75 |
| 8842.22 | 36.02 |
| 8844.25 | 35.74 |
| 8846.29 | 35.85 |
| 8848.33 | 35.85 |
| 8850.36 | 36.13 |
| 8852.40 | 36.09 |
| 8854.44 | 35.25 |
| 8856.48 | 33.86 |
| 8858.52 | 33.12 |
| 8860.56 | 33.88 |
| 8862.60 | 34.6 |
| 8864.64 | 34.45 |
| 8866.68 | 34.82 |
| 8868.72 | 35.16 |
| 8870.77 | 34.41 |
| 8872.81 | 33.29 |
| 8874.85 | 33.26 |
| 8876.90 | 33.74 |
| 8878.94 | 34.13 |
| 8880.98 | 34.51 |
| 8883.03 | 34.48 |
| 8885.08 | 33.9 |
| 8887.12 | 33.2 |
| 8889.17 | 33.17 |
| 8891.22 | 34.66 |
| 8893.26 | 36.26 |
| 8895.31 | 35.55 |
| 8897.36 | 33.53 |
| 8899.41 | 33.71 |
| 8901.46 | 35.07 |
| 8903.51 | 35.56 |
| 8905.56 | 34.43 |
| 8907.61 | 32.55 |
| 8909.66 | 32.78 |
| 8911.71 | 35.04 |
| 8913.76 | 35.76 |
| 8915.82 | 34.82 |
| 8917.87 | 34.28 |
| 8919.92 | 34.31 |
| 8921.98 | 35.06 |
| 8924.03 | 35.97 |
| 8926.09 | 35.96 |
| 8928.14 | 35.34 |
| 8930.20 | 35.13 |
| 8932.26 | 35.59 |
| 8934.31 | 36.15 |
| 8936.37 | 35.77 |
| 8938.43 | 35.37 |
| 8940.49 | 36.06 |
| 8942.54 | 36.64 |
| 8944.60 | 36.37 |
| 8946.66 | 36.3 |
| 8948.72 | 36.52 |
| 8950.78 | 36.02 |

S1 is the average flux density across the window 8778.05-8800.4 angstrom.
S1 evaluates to 37.7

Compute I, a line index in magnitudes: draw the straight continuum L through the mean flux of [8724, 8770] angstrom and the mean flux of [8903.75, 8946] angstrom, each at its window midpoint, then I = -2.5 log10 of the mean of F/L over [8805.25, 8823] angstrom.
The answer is -0.07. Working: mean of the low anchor 35.7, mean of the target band 38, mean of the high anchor 35.2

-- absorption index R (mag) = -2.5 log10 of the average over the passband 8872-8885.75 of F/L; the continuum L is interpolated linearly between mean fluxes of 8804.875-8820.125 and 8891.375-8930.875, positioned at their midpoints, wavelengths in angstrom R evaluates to 0.059 mag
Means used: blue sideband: 37.8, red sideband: 34.8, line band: 33.9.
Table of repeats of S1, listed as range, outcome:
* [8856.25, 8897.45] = 34.2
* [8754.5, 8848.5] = 38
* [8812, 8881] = 36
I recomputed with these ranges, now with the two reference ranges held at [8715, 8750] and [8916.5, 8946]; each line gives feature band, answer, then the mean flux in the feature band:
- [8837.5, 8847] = -0.031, 36.1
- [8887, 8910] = 0.035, 34.3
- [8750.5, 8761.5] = -0.143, 39.6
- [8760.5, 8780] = -0.162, 40.4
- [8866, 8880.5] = 0.037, 34.1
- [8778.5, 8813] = -0.065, 37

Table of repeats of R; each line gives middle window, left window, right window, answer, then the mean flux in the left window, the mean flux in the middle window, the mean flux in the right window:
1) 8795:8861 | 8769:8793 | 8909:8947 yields 0.036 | 39.5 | 36.9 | 35.4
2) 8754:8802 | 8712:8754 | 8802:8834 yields -0.086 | 34.8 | 39.1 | 37.3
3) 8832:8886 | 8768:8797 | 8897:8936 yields 0.051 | 39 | 35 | 34.8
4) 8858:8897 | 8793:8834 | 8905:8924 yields 0.044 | 37.8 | 34.2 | 34.4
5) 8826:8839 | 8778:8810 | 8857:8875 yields -0.033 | 37.2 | 36.7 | 34.1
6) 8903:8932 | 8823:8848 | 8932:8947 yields 0.041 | 36.4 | 34.8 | 36.1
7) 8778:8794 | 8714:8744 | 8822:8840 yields -0.029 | 34.4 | 36.6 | 36.6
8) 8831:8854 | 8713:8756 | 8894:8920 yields -0.051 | 34.9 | 36.3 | 34.4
